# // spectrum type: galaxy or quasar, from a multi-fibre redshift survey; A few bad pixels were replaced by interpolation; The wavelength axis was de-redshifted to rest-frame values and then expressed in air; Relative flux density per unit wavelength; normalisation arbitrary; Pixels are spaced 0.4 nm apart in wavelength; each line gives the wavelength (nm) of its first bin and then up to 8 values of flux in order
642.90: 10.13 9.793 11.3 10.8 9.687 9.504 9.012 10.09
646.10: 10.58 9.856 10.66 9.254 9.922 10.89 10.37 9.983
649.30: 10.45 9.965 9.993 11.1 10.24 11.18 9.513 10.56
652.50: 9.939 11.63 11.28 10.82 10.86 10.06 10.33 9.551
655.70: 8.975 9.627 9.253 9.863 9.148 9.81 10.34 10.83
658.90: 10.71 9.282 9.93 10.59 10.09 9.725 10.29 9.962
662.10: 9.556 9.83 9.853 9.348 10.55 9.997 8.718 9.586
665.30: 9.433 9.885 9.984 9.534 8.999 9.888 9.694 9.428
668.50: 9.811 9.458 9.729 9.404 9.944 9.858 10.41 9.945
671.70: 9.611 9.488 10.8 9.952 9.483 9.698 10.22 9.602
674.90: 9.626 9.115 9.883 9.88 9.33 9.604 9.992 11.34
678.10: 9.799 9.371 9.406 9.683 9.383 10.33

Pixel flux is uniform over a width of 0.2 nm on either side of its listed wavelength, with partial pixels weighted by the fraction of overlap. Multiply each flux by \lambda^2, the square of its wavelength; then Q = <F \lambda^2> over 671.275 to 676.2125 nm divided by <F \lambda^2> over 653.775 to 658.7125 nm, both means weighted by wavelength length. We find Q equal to 1.04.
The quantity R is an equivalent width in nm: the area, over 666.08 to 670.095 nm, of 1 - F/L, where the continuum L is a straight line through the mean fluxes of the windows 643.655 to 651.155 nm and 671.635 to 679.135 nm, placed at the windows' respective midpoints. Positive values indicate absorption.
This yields 0.12 nm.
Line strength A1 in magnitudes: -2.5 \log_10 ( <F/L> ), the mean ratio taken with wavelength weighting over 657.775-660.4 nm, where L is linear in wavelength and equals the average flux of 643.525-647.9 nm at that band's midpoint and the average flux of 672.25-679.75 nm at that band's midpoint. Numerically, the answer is -0.03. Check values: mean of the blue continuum 10.1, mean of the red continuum 9.8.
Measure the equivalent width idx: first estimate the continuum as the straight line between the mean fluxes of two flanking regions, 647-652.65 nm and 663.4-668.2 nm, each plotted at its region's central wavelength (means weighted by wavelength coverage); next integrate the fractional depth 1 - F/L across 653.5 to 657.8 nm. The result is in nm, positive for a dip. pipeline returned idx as 0.08 nm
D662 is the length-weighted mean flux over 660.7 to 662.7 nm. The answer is 9.87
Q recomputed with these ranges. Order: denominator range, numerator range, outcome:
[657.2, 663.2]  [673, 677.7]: 1.02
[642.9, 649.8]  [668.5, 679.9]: 1.05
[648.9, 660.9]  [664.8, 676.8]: 1.00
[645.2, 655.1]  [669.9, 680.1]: 1.02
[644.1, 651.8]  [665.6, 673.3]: 1.03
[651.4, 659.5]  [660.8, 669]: 0.98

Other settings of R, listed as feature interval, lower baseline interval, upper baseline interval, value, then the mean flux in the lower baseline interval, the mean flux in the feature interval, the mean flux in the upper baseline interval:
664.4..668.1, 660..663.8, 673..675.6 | 0.11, 9.95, 9.54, 9.65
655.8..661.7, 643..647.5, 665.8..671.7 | -0.05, 10.1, 9.95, 9.72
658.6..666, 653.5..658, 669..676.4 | -0.02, 9.86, 9.87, 9.8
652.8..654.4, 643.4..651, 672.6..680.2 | -0.15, 10.2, 11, 9.78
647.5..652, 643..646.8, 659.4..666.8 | -0.14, 10.1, 10.3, 9.81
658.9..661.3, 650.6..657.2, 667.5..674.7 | 0.01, 10.2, 10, 9.81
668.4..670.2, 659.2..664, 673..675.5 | 0.02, 9.93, 9.65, 9.64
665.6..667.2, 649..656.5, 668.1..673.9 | 0.05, 10.3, 9.6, 9.81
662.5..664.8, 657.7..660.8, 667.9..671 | 0.07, 10.2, 9.7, 9.73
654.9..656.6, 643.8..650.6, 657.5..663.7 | 0.10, 10.1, 9.47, 10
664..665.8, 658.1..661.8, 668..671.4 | 0.09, 10.2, 9.48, 9.78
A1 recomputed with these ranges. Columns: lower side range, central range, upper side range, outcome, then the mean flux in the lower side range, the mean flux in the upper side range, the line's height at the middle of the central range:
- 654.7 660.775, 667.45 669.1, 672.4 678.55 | 0.03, 9.89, 9.85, 9.87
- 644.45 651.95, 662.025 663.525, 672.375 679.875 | 0.03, 10.1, 9.79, 9.95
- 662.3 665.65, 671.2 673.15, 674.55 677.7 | -0.03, 9.67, 9.74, 9.72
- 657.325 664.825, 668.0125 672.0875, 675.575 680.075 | 0.01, 9.94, 9.81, 9.87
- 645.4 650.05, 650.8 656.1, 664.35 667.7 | -0.04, 10.2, 9.53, 9.96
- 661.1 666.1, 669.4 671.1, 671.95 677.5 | -0.01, 9.76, 9.76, 9.76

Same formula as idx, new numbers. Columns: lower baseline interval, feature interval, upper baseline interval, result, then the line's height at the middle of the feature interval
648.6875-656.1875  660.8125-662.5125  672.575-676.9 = 0.031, 10.1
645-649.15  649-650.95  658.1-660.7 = -0.046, 10.1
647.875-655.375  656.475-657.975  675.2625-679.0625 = 0.107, 10.3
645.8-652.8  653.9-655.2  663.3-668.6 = -0.035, 10.1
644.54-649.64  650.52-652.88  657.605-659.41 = -0.076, 10.1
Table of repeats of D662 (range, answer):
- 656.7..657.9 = 9.61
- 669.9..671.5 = 10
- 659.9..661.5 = 10.2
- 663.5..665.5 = 9.66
